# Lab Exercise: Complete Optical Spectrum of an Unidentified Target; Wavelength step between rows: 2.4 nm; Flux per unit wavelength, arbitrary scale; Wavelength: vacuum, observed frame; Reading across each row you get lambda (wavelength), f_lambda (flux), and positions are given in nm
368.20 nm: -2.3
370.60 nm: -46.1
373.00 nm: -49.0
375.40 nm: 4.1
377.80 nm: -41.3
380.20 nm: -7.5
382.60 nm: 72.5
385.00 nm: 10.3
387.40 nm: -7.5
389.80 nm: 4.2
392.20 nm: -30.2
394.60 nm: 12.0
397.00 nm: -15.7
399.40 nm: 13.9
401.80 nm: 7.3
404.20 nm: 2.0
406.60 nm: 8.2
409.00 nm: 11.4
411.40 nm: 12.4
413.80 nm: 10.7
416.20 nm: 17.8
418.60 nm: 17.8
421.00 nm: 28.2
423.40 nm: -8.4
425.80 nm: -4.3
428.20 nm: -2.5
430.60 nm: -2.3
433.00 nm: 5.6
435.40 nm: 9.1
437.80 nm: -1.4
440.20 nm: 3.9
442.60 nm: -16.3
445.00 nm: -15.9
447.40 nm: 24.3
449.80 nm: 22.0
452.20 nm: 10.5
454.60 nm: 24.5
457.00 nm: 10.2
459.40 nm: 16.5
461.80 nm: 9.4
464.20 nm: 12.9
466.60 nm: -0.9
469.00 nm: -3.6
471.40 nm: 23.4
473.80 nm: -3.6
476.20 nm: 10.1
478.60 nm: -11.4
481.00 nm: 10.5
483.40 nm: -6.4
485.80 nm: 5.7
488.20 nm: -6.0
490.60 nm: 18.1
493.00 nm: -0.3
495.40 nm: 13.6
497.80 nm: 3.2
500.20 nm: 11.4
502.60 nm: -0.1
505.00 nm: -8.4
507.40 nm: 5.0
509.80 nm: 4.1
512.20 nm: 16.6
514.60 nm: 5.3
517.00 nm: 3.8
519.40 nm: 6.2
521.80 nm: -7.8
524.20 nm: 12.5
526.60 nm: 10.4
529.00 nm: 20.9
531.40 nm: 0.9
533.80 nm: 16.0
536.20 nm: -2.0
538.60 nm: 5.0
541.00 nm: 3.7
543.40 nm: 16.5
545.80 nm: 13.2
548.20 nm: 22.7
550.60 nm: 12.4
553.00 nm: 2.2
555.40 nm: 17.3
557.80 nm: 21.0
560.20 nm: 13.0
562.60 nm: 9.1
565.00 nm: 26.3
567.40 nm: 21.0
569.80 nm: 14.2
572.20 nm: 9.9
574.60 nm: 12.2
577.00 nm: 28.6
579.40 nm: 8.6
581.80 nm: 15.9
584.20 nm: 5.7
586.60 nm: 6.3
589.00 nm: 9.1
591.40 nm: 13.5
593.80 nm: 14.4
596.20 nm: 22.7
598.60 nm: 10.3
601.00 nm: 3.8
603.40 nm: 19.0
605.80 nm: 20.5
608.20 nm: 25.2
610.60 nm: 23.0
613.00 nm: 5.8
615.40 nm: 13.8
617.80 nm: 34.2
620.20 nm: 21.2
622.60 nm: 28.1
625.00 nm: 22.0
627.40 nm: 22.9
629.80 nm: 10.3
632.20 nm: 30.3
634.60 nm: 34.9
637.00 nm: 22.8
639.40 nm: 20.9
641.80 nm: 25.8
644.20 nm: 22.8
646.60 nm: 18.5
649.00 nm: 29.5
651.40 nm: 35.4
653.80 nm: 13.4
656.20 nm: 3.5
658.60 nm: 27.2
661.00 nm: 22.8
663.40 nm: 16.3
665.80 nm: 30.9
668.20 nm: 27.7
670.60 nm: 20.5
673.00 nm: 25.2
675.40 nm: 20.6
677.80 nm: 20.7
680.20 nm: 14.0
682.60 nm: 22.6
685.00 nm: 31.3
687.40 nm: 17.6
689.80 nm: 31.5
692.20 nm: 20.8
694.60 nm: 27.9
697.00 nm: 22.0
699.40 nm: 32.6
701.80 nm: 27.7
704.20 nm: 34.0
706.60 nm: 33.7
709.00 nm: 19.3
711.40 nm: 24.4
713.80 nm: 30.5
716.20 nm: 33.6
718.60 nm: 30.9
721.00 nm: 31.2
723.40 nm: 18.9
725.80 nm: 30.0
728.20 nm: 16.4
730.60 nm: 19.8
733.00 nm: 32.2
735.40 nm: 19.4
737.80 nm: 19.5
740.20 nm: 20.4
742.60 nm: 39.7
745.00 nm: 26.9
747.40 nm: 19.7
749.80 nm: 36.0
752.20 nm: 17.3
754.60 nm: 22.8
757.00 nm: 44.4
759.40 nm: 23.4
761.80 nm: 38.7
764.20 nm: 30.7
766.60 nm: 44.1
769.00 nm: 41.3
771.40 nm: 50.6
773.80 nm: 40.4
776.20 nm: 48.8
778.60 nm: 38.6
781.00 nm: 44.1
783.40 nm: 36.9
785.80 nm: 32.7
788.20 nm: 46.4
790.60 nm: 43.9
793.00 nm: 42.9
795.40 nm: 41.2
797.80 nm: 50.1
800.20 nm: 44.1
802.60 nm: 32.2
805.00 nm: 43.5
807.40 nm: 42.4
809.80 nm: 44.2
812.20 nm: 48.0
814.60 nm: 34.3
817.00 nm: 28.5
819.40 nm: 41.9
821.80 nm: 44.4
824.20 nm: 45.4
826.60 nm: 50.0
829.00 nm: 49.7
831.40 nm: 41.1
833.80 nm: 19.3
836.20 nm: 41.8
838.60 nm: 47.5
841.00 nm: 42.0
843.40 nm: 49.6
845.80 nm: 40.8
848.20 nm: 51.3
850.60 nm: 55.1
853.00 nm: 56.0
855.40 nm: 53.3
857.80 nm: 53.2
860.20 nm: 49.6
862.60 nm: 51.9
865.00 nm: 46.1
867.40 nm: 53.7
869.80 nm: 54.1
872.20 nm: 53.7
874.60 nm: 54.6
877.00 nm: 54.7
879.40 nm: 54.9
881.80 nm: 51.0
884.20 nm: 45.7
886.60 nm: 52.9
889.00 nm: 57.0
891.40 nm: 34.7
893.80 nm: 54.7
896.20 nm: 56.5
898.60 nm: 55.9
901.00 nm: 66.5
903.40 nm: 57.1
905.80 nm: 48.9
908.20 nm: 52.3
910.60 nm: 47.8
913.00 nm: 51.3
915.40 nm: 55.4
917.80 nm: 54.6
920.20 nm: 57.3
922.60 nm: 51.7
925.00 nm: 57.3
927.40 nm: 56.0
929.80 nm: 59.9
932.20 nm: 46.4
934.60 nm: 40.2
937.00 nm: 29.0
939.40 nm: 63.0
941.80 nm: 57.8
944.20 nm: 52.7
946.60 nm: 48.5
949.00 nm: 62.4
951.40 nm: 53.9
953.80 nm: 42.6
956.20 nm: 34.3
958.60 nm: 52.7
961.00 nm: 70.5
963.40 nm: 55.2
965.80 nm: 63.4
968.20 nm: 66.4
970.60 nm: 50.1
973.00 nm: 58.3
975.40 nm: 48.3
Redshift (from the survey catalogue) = 0.896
